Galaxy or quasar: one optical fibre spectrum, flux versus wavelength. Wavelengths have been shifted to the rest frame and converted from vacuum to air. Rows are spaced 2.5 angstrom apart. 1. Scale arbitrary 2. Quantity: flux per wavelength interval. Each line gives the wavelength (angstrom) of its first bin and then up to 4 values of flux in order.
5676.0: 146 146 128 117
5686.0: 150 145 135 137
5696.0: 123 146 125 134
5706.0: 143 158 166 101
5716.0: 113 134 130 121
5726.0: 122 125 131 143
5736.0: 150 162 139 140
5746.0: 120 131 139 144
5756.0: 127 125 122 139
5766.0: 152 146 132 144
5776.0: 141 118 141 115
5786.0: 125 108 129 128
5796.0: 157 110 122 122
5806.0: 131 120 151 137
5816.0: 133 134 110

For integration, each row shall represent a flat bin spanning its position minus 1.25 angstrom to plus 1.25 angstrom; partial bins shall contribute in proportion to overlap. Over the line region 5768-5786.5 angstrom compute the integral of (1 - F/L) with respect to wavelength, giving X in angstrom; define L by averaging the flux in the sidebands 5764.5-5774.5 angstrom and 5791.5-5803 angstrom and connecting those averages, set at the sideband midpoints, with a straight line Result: 0.9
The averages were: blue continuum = 143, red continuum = 129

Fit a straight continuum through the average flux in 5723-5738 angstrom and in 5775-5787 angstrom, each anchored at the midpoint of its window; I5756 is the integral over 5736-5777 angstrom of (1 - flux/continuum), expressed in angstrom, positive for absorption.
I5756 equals -2.3 angstrom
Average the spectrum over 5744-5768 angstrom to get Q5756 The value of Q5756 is 134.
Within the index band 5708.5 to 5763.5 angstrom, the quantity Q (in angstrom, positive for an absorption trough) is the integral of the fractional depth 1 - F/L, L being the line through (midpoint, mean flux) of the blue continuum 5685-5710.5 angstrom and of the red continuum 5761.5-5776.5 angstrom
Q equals 2.94 angstrom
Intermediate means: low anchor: 140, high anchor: 141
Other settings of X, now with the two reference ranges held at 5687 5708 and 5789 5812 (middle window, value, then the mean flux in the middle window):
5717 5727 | 0.6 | 127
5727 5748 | -0.7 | 138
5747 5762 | 0.1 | 131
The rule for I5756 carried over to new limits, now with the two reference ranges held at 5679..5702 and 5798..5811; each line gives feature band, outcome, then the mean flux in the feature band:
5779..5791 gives 0.3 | 123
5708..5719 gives 0.0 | 133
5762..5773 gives -1.2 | 142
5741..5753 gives -0.4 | 134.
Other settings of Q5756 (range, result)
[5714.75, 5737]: 130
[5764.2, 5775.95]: 143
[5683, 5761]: 135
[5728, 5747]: 140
